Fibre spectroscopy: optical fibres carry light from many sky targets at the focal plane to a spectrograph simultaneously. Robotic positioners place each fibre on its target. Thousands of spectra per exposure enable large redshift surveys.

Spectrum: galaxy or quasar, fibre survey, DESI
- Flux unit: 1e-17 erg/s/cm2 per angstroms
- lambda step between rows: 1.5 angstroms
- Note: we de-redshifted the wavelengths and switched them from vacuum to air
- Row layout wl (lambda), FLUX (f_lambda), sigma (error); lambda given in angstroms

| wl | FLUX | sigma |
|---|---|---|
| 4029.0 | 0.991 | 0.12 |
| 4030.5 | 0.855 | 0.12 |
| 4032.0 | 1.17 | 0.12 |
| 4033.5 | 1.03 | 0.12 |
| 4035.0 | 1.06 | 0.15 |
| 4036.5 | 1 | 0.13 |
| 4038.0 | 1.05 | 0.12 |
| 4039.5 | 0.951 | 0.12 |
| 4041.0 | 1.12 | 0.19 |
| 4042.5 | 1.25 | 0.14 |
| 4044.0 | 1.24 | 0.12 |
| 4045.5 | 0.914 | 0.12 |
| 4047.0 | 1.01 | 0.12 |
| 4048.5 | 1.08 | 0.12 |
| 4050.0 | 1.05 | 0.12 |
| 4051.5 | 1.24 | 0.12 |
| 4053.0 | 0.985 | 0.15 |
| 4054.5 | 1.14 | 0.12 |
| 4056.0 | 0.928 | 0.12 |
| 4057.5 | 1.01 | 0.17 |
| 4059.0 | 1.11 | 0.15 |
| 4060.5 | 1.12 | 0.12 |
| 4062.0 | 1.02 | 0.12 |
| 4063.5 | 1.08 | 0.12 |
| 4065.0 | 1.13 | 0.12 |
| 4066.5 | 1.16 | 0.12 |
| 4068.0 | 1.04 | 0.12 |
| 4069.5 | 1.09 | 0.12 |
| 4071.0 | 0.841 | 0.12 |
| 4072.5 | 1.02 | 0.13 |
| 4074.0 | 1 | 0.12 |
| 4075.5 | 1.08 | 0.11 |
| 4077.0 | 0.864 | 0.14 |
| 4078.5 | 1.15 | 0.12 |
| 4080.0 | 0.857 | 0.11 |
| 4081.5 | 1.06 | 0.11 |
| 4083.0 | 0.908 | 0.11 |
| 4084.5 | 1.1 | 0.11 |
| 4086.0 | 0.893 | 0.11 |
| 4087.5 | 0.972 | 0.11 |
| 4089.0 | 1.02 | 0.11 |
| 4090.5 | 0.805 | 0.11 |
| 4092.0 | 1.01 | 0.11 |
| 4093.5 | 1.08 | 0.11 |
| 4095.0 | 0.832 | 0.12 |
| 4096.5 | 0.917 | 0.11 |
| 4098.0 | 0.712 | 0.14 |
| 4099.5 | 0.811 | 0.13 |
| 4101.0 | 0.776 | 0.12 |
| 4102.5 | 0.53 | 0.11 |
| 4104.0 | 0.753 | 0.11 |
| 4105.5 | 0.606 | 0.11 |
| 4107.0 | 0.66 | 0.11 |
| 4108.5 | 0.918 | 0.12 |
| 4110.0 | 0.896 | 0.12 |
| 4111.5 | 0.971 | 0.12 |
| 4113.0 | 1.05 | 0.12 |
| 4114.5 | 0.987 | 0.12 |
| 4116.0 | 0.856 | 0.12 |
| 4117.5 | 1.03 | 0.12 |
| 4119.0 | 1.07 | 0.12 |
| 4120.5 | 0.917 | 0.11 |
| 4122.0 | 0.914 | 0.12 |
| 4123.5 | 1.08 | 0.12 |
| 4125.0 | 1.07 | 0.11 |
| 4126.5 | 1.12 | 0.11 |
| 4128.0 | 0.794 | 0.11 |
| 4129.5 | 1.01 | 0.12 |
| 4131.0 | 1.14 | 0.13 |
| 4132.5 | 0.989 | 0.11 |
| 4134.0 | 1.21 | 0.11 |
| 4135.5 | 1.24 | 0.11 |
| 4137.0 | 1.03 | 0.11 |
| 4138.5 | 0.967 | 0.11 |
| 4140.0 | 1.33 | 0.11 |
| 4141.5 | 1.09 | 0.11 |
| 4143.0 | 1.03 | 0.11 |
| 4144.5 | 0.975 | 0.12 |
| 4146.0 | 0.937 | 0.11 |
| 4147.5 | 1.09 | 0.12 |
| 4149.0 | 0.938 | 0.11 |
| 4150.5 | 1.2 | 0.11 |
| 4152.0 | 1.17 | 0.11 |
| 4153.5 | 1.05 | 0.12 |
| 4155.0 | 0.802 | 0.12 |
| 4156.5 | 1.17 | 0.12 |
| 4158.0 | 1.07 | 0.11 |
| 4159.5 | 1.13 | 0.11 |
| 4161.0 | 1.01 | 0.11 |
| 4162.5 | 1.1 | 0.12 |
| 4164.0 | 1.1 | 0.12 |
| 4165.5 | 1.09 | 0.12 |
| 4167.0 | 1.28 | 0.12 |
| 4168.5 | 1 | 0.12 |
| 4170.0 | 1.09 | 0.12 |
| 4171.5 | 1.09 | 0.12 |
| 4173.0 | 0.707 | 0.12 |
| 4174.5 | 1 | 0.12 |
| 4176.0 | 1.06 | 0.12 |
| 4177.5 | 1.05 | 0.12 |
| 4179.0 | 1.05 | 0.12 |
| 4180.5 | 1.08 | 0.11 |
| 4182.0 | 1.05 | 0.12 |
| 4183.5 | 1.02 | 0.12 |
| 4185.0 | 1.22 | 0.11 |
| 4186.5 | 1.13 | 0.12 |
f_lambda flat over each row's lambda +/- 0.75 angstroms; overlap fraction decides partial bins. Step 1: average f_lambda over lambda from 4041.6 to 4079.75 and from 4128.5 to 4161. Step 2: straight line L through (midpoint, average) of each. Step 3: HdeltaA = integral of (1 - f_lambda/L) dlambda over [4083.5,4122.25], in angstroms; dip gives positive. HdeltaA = 6.46 angstroms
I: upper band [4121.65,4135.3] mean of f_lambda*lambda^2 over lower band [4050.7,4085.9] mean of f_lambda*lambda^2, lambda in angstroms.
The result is 1.04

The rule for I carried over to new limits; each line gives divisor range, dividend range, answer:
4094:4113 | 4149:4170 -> 1.40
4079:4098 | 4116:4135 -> 1.10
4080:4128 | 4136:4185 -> 1.19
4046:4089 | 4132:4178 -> 1.08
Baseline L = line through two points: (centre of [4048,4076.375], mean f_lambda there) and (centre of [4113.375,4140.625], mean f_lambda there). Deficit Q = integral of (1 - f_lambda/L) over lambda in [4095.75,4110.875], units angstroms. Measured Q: 4.15 angstroms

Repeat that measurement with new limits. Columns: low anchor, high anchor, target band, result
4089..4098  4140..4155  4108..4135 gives -0.4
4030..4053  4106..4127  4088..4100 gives 1.1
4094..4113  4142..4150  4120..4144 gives -3.2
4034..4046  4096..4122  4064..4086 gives -1.3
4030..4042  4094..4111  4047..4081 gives -4.4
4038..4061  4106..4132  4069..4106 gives 4.0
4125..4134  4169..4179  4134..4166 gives -1.8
